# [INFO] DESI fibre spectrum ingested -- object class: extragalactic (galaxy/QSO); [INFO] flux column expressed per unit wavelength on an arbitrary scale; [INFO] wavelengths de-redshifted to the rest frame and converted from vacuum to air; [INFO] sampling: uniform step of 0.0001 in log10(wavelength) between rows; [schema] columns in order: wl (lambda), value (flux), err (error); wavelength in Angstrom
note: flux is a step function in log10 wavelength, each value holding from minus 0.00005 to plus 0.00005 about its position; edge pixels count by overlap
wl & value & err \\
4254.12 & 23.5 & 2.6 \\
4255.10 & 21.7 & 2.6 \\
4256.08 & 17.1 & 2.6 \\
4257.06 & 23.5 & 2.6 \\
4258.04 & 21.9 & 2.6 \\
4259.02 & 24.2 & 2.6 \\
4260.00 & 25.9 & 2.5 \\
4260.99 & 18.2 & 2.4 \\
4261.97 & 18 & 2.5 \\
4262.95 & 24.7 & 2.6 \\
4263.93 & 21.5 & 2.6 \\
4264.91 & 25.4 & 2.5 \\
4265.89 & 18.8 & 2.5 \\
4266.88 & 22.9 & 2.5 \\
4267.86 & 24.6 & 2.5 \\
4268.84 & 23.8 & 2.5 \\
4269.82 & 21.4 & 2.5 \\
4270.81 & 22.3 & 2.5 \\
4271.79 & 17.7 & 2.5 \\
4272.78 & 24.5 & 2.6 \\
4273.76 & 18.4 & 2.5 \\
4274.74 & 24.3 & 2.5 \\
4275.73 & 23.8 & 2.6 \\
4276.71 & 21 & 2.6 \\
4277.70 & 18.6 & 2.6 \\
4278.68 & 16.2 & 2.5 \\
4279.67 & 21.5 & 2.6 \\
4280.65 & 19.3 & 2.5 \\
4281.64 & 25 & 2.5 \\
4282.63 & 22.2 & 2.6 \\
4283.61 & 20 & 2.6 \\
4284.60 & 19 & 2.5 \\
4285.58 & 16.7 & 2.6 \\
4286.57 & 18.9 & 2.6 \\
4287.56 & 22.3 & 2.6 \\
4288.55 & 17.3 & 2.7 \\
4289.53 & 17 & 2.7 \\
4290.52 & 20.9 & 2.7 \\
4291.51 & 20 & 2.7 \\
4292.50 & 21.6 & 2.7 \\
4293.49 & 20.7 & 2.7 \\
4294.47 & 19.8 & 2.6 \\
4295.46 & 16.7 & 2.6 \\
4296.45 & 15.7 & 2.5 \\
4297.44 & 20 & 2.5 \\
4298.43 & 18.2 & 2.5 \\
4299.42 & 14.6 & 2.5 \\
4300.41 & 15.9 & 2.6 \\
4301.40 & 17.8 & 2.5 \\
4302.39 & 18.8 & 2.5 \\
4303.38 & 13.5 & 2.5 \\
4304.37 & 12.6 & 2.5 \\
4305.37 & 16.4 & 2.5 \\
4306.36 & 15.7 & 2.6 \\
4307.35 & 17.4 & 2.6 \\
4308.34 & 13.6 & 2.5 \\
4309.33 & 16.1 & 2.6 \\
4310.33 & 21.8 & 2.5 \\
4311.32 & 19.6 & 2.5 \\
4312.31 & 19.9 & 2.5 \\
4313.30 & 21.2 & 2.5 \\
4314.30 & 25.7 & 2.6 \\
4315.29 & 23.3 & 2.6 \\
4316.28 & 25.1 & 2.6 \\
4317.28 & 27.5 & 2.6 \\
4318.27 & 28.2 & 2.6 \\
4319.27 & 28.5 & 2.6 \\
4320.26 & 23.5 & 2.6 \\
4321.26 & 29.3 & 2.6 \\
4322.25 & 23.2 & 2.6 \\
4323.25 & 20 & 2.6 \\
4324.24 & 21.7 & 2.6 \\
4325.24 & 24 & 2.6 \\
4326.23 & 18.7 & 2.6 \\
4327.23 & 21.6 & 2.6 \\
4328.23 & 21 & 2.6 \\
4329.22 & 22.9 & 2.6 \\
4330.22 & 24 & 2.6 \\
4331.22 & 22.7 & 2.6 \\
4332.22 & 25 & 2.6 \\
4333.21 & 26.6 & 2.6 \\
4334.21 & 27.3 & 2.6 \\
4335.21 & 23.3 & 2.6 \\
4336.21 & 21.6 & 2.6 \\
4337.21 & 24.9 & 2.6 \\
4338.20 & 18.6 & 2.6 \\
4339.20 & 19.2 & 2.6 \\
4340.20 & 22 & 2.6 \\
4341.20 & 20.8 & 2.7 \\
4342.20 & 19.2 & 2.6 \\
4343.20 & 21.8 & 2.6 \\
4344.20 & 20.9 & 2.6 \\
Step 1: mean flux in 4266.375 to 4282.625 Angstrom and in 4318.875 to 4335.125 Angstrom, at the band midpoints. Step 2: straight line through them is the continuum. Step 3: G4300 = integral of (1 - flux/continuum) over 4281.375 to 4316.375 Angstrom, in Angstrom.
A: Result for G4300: 5.8 Angstrom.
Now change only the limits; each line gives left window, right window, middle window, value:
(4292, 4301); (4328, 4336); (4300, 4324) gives 0.3 Angstrom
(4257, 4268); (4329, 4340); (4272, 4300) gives 3.6 Angstrom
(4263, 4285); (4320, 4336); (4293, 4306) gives 3.2 Angstrom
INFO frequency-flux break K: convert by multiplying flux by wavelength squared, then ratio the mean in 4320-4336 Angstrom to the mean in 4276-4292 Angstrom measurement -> 1.21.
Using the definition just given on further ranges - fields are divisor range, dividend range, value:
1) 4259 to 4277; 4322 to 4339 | 1.06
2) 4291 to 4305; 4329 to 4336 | 1.42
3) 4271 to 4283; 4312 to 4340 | 1.14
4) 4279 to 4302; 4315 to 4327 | 1.29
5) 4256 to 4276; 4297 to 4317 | 0.85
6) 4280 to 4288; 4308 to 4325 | 1.14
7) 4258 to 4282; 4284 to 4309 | 0.82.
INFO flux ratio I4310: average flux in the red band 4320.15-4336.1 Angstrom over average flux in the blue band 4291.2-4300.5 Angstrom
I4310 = 1.3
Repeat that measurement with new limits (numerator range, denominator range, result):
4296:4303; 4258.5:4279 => 0.79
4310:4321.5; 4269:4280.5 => 1.17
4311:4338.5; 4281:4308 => 1.29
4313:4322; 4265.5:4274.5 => 1.19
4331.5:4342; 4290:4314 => 1.27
